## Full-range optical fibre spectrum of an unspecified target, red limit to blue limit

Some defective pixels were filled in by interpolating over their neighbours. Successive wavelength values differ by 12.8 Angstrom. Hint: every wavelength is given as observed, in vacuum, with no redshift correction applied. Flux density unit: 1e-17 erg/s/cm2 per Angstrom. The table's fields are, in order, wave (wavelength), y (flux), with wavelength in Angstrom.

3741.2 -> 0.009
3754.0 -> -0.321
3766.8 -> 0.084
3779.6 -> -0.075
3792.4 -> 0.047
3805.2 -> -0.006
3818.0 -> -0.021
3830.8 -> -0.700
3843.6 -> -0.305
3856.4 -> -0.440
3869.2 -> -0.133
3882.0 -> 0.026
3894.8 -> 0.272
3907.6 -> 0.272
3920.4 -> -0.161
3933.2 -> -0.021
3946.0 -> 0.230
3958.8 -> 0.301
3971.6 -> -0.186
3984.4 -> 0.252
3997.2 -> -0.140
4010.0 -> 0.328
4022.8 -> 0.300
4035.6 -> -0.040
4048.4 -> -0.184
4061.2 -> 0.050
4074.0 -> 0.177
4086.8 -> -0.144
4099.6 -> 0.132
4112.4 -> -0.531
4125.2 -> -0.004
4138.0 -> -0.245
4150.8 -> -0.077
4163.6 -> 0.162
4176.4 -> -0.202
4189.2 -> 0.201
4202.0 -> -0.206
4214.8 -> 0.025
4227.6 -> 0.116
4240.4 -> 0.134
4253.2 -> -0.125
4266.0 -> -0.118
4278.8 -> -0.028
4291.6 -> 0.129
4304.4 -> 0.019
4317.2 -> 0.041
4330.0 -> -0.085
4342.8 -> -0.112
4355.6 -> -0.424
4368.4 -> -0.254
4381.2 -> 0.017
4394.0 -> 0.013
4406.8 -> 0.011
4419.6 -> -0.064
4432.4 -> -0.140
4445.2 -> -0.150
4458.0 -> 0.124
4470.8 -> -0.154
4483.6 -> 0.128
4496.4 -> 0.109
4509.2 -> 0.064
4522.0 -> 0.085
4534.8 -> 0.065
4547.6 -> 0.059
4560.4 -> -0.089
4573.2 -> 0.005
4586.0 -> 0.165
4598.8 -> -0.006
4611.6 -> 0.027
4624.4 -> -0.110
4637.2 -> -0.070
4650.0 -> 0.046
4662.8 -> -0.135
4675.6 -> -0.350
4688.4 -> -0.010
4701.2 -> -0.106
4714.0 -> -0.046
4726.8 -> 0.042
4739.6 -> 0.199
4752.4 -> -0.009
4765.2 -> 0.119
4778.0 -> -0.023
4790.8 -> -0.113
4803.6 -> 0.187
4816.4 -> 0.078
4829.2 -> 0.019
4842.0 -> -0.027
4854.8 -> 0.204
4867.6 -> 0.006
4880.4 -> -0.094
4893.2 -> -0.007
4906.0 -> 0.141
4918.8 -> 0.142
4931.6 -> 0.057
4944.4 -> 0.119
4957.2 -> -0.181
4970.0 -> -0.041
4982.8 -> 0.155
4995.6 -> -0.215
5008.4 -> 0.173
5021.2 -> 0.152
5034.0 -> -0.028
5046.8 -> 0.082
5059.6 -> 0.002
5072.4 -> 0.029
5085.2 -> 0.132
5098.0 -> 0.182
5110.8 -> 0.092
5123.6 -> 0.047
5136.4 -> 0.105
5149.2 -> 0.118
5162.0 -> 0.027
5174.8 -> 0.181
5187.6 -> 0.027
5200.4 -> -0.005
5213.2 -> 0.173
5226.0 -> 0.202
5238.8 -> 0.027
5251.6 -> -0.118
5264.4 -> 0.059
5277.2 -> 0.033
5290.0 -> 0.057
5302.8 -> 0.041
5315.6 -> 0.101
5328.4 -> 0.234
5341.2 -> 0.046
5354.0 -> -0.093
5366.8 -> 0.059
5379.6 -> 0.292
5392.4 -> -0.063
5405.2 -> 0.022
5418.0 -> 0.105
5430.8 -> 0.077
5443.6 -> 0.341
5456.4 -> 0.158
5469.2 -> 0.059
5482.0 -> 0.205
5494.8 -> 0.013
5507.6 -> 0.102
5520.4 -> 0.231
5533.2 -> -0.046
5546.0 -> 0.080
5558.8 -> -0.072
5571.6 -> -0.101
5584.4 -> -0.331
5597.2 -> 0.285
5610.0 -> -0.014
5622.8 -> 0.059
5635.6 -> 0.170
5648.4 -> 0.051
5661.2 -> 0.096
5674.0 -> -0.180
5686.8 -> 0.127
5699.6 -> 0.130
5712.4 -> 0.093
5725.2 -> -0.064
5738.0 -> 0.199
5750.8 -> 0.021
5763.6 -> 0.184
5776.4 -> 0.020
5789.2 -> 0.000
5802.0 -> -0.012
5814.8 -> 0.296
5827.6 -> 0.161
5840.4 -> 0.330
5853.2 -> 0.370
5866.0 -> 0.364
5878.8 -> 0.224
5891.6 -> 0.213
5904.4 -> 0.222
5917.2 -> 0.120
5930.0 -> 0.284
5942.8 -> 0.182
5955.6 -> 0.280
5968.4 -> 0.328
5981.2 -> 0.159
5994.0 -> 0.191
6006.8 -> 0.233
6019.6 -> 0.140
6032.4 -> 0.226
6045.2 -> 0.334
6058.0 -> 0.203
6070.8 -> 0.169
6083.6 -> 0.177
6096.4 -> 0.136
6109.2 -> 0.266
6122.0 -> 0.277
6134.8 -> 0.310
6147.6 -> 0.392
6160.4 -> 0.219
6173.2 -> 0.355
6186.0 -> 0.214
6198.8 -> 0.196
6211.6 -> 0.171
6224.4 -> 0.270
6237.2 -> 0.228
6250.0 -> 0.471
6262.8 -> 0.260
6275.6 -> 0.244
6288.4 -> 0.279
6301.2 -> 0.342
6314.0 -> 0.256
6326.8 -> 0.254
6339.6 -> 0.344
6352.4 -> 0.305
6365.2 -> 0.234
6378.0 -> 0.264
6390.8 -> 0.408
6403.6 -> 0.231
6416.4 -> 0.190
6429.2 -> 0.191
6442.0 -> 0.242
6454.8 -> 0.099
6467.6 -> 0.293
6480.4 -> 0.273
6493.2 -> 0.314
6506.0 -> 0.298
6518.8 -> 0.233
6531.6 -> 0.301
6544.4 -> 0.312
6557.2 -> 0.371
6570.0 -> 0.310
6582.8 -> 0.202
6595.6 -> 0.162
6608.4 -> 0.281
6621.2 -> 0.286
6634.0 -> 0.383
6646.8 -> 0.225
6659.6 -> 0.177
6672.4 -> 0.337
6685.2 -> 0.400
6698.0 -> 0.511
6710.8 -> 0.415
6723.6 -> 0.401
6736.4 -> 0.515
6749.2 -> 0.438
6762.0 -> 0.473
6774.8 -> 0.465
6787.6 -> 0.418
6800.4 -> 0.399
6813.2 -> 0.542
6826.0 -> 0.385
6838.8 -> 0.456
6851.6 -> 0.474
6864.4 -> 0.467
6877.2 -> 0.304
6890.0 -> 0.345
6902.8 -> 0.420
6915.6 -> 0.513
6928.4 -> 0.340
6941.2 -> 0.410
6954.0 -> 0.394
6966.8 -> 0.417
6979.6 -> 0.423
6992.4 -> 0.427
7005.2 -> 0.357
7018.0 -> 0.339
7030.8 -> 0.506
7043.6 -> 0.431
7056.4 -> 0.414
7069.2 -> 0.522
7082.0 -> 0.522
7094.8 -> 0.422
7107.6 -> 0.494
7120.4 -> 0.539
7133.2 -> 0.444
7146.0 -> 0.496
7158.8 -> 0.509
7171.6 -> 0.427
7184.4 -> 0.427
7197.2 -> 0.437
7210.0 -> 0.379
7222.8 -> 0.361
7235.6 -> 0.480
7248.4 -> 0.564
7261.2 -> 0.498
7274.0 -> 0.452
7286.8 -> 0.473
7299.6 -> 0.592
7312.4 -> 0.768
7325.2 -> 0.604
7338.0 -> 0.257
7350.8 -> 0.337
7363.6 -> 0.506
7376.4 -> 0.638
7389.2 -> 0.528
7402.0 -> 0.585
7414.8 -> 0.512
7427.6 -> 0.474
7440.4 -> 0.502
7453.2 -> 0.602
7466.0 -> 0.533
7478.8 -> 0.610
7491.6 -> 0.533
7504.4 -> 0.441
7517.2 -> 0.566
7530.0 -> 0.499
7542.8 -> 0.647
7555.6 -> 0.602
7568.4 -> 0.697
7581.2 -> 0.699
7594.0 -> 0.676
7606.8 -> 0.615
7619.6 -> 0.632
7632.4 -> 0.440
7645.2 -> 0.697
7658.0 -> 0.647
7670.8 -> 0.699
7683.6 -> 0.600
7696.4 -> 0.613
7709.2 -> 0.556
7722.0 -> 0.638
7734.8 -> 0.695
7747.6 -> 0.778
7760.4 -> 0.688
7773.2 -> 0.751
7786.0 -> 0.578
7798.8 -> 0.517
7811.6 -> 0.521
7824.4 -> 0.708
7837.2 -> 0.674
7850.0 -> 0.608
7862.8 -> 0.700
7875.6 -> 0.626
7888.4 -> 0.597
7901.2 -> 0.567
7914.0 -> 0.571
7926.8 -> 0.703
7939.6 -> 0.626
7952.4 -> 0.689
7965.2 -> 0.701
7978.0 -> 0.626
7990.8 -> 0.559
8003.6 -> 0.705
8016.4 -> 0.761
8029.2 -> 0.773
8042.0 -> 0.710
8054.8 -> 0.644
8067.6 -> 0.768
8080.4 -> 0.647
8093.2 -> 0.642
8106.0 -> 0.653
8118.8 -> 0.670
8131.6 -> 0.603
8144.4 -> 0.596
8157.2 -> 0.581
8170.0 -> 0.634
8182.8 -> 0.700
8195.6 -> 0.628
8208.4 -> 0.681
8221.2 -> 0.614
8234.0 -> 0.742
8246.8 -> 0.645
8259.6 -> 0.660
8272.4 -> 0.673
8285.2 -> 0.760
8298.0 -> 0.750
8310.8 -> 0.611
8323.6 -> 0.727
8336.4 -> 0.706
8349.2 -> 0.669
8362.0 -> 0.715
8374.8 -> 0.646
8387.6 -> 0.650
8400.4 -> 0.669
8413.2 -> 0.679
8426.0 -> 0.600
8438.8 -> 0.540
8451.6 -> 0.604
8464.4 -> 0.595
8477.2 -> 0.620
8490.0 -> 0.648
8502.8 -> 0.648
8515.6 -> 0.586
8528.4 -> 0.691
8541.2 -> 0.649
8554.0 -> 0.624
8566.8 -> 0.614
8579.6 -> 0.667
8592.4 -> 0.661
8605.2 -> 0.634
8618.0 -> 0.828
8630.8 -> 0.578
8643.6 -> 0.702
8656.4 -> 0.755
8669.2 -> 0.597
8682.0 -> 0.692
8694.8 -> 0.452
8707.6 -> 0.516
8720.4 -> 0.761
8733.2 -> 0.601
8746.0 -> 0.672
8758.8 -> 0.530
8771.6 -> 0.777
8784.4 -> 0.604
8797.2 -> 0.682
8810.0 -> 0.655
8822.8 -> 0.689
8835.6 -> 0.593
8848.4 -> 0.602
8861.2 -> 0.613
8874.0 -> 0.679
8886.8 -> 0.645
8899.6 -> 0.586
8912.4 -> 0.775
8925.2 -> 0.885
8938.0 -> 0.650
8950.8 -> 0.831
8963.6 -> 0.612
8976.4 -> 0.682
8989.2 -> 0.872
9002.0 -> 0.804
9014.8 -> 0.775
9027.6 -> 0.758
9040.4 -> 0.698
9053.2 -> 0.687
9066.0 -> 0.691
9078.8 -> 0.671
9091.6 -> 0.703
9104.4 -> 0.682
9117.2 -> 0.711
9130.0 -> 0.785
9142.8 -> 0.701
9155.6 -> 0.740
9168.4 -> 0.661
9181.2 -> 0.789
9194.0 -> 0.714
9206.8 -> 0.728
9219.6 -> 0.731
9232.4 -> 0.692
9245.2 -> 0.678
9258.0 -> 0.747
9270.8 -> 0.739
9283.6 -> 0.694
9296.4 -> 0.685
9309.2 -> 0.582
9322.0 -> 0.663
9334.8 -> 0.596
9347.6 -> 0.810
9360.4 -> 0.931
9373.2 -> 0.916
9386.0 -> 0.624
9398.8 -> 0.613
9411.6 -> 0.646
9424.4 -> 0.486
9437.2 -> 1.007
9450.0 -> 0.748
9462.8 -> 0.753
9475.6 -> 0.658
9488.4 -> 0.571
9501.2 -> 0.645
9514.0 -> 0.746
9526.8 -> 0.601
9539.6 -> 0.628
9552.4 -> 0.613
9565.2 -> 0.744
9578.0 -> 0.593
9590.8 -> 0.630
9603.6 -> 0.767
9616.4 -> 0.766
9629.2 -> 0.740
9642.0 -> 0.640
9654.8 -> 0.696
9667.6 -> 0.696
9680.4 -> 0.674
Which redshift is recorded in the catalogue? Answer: 0.68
